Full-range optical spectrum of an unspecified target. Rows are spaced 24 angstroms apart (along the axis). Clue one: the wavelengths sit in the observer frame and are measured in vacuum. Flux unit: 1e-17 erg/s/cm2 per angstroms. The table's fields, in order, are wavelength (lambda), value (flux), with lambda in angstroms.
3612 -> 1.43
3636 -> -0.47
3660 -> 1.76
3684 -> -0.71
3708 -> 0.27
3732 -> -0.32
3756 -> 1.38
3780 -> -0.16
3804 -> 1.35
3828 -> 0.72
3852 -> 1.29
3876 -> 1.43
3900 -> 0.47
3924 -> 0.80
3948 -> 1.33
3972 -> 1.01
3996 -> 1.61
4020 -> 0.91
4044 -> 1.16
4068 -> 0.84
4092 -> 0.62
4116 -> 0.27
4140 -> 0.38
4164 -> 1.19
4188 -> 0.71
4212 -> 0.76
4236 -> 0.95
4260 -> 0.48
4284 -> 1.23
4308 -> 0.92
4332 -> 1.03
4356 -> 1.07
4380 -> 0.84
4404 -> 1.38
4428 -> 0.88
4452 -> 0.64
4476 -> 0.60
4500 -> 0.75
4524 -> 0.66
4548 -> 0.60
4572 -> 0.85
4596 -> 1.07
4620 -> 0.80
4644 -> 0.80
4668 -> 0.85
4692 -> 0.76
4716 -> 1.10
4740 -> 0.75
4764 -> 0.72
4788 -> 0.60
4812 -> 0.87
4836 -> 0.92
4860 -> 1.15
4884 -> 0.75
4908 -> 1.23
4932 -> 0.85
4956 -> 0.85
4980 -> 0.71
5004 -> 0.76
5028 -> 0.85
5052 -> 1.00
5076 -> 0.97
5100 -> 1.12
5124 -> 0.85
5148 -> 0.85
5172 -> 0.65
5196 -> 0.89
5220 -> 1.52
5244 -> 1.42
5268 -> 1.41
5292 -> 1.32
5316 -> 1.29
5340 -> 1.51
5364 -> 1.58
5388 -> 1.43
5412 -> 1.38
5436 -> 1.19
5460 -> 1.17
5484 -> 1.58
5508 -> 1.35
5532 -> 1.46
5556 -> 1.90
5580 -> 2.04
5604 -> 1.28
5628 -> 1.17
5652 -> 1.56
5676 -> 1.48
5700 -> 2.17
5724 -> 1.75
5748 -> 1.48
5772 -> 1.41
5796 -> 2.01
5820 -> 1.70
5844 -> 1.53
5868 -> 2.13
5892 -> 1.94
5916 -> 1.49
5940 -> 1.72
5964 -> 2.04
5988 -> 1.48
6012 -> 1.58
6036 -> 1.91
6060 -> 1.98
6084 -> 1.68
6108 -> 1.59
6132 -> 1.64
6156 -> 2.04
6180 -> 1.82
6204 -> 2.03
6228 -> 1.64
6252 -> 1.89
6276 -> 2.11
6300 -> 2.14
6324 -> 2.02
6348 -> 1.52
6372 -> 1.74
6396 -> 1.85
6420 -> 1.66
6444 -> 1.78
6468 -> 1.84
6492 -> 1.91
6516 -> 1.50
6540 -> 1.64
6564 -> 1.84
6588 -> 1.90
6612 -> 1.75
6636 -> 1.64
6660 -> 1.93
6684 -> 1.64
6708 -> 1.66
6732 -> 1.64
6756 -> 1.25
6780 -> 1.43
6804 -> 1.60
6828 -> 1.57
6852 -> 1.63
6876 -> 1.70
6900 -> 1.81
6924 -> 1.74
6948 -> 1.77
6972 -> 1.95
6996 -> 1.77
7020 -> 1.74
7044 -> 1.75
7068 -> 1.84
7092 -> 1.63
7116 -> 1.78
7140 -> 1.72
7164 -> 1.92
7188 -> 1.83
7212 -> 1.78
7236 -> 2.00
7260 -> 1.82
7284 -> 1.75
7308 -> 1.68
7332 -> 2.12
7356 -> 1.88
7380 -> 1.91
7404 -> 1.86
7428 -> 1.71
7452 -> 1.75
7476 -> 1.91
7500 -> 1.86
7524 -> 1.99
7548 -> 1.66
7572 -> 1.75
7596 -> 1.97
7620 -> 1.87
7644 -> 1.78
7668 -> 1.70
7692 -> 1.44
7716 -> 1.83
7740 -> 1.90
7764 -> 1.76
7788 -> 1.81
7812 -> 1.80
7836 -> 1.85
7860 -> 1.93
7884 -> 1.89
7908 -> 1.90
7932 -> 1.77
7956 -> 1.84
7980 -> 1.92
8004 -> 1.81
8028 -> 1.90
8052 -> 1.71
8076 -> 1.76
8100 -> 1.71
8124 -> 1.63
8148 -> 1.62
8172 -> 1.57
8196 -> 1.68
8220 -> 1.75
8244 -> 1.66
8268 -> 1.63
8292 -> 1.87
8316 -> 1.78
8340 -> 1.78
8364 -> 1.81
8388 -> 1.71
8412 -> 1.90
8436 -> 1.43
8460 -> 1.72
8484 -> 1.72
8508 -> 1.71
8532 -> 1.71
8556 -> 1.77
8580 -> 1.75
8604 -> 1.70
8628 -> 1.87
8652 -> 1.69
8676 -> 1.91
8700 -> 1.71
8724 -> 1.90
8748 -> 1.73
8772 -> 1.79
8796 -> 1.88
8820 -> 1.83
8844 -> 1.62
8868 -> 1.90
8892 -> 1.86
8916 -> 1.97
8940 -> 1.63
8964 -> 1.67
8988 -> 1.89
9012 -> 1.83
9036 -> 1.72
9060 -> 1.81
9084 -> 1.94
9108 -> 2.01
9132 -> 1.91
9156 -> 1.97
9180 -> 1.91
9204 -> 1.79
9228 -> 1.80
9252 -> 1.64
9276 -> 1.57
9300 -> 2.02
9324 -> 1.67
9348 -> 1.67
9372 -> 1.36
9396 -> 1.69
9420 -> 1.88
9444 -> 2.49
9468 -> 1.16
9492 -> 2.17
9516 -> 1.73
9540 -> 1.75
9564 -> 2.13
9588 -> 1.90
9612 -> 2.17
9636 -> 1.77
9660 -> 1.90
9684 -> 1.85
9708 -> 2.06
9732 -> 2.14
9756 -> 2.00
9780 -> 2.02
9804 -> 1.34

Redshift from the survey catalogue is 0.304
